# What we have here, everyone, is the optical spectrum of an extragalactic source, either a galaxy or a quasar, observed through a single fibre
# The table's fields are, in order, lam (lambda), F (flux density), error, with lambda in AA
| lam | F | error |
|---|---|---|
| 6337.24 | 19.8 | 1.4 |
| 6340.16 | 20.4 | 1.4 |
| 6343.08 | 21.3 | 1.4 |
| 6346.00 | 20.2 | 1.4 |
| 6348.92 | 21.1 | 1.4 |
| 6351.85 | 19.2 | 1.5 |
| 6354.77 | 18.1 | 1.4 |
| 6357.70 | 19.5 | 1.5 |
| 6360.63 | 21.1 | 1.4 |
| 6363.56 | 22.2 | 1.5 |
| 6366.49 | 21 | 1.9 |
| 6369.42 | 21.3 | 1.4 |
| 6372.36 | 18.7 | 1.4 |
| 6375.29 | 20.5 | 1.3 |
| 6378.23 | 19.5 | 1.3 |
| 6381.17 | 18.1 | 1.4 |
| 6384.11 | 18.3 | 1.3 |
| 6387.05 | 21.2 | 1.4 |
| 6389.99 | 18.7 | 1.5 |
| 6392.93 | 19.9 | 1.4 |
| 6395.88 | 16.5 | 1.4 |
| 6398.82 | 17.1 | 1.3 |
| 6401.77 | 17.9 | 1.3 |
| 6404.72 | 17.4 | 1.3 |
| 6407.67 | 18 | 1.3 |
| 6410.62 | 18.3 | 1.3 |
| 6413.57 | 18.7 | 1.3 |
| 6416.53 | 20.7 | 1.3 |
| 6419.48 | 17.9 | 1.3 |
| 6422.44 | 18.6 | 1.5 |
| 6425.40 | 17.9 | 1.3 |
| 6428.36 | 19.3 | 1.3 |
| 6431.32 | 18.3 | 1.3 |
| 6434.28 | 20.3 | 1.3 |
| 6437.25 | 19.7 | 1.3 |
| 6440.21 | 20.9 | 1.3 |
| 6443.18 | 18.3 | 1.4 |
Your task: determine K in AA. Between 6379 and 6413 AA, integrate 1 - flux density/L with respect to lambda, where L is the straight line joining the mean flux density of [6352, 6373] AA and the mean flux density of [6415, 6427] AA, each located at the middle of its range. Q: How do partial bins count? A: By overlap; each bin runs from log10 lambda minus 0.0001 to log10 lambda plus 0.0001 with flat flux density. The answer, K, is 1.9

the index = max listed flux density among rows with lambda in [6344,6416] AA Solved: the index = 22.2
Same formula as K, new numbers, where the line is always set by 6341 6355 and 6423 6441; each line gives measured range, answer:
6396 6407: 1.3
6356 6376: -0.6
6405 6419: 0.6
